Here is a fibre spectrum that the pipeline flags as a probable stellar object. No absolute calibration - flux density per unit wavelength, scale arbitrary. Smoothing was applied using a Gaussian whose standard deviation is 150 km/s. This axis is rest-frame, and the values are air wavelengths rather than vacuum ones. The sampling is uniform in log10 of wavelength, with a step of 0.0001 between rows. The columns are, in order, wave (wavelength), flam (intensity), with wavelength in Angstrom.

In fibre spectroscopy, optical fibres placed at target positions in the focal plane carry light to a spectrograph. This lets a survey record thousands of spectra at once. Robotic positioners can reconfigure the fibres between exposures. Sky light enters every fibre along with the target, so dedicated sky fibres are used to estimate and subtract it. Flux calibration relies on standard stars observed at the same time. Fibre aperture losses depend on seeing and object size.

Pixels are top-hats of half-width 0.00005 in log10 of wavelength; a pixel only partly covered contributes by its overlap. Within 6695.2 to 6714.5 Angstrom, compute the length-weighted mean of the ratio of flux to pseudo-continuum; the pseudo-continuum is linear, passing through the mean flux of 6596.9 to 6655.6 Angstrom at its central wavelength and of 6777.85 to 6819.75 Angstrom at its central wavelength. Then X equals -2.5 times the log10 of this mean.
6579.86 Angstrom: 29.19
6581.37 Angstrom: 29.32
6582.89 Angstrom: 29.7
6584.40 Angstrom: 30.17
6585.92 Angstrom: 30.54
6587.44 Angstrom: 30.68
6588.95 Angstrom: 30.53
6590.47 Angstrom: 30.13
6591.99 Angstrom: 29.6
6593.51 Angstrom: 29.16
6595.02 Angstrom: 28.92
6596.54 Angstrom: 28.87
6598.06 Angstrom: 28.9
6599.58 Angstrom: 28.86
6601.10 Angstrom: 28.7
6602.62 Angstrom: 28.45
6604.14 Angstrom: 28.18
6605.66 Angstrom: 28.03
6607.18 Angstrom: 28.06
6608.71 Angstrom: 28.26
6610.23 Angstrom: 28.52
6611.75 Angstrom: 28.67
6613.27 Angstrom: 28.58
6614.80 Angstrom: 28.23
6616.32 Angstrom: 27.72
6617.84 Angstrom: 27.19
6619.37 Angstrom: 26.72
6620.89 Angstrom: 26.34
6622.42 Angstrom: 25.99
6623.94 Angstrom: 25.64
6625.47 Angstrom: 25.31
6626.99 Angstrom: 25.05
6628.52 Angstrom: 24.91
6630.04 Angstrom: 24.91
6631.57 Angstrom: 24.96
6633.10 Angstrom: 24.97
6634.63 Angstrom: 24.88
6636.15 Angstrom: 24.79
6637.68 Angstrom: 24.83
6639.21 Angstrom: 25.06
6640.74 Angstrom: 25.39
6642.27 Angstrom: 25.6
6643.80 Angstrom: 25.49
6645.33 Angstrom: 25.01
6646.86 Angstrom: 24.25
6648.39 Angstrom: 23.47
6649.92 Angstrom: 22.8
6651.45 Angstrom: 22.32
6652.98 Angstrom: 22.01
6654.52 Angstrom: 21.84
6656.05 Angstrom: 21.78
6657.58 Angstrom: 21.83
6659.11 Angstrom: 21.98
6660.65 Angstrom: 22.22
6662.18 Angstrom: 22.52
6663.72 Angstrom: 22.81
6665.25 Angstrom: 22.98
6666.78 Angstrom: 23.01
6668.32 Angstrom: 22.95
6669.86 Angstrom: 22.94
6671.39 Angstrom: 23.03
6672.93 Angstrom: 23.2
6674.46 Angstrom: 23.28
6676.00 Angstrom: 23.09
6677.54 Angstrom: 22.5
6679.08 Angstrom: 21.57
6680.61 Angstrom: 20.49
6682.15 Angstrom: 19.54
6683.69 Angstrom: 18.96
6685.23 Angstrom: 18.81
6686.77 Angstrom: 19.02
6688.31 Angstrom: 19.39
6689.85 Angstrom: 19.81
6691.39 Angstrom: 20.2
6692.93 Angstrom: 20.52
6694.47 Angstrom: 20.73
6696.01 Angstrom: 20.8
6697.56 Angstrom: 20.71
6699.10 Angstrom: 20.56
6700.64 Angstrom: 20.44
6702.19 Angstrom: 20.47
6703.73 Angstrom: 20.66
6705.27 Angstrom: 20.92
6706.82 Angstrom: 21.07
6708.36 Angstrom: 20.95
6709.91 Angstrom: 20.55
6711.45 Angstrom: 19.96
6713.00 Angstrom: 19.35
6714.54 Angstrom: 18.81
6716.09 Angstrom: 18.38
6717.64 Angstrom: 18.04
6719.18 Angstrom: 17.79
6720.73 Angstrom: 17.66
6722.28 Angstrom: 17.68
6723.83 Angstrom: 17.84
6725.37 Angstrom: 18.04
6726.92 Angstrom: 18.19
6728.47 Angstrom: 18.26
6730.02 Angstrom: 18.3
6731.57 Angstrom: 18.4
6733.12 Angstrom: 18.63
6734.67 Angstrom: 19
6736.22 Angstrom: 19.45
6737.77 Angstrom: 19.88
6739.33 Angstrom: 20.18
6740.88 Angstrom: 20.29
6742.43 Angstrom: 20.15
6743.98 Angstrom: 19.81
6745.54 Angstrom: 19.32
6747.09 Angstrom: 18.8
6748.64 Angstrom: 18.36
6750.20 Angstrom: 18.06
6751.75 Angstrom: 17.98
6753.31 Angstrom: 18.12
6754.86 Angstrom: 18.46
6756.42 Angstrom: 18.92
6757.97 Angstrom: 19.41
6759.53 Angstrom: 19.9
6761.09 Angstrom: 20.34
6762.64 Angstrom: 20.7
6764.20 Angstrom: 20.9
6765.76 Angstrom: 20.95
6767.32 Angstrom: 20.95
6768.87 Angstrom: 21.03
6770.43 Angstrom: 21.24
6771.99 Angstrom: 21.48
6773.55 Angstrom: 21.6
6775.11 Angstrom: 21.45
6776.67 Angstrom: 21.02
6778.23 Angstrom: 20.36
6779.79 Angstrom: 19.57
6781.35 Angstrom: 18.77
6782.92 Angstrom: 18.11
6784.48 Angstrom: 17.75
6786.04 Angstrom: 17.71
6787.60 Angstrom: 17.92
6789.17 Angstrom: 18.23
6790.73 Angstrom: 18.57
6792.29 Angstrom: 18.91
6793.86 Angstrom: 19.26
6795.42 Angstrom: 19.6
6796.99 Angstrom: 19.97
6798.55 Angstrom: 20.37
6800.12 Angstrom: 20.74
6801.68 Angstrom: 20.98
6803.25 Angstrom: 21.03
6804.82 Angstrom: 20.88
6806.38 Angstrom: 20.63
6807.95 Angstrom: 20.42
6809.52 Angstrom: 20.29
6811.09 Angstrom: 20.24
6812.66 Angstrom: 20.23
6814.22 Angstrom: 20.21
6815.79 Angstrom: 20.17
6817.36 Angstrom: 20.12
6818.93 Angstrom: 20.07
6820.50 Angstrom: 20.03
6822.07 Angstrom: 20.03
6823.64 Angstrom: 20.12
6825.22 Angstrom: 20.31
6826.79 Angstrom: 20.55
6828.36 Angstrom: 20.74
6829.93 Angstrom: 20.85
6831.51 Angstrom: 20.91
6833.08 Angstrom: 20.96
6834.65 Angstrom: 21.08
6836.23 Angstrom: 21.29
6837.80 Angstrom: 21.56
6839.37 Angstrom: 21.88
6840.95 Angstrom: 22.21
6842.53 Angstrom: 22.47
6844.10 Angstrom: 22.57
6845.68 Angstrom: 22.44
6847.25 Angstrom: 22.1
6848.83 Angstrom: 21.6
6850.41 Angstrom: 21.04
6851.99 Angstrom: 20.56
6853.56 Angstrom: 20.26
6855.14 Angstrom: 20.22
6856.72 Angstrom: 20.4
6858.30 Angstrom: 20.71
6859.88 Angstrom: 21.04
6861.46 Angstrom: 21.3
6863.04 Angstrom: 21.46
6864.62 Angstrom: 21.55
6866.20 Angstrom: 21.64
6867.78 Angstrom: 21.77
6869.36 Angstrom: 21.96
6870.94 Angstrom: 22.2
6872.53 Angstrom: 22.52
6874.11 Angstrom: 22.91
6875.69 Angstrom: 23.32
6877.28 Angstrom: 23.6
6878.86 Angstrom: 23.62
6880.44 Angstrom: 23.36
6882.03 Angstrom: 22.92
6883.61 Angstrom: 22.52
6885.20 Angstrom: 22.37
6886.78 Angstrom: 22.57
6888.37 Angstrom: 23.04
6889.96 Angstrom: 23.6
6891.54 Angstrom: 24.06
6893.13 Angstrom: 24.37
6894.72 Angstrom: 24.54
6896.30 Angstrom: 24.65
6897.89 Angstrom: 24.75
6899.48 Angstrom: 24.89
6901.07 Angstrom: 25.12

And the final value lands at 0.13 mag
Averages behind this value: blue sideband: 26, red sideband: 19.7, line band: 20.5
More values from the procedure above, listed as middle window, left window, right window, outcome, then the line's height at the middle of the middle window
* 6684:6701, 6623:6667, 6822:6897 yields 0.171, 23.5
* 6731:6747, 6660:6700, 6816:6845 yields 0.092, 21.2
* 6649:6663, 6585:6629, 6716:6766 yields 0.121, 24.8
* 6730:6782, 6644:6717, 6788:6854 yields 0.063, 21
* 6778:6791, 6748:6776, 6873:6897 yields 0.120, 20.6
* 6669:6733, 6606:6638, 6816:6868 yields 0.221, 24.5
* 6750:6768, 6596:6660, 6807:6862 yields 0.158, 22.7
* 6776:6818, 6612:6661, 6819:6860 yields 0.111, 21.8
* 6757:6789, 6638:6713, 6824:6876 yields 0.084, 21.6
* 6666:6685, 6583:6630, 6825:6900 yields 0.206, 26.5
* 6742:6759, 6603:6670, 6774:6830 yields 0.143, 21.5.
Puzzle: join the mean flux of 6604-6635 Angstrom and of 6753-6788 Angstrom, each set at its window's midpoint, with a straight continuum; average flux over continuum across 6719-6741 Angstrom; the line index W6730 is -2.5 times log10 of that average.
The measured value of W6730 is 0.17 mag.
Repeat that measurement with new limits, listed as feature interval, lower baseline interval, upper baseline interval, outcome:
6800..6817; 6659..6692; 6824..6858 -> 0.04 mag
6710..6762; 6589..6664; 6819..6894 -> 0.26 mag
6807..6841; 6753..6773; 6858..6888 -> 0.04 mag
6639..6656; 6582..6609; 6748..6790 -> 0.11 mag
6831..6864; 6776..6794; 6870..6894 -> 0.01 mag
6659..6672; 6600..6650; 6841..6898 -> 0.13 mag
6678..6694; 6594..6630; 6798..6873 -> 0.26 mag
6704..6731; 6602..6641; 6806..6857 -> 0.25 mag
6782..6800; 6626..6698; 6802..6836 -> 0.11 mag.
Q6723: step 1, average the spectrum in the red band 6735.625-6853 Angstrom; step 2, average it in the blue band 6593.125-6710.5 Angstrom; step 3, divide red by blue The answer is 0.85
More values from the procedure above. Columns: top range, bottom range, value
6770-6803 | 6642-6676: 0.86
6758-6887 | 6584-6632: 0.75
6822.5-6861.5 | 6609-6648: 0.81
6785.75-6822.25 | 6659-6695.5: 0.93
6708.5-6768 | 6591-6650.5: 0.72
